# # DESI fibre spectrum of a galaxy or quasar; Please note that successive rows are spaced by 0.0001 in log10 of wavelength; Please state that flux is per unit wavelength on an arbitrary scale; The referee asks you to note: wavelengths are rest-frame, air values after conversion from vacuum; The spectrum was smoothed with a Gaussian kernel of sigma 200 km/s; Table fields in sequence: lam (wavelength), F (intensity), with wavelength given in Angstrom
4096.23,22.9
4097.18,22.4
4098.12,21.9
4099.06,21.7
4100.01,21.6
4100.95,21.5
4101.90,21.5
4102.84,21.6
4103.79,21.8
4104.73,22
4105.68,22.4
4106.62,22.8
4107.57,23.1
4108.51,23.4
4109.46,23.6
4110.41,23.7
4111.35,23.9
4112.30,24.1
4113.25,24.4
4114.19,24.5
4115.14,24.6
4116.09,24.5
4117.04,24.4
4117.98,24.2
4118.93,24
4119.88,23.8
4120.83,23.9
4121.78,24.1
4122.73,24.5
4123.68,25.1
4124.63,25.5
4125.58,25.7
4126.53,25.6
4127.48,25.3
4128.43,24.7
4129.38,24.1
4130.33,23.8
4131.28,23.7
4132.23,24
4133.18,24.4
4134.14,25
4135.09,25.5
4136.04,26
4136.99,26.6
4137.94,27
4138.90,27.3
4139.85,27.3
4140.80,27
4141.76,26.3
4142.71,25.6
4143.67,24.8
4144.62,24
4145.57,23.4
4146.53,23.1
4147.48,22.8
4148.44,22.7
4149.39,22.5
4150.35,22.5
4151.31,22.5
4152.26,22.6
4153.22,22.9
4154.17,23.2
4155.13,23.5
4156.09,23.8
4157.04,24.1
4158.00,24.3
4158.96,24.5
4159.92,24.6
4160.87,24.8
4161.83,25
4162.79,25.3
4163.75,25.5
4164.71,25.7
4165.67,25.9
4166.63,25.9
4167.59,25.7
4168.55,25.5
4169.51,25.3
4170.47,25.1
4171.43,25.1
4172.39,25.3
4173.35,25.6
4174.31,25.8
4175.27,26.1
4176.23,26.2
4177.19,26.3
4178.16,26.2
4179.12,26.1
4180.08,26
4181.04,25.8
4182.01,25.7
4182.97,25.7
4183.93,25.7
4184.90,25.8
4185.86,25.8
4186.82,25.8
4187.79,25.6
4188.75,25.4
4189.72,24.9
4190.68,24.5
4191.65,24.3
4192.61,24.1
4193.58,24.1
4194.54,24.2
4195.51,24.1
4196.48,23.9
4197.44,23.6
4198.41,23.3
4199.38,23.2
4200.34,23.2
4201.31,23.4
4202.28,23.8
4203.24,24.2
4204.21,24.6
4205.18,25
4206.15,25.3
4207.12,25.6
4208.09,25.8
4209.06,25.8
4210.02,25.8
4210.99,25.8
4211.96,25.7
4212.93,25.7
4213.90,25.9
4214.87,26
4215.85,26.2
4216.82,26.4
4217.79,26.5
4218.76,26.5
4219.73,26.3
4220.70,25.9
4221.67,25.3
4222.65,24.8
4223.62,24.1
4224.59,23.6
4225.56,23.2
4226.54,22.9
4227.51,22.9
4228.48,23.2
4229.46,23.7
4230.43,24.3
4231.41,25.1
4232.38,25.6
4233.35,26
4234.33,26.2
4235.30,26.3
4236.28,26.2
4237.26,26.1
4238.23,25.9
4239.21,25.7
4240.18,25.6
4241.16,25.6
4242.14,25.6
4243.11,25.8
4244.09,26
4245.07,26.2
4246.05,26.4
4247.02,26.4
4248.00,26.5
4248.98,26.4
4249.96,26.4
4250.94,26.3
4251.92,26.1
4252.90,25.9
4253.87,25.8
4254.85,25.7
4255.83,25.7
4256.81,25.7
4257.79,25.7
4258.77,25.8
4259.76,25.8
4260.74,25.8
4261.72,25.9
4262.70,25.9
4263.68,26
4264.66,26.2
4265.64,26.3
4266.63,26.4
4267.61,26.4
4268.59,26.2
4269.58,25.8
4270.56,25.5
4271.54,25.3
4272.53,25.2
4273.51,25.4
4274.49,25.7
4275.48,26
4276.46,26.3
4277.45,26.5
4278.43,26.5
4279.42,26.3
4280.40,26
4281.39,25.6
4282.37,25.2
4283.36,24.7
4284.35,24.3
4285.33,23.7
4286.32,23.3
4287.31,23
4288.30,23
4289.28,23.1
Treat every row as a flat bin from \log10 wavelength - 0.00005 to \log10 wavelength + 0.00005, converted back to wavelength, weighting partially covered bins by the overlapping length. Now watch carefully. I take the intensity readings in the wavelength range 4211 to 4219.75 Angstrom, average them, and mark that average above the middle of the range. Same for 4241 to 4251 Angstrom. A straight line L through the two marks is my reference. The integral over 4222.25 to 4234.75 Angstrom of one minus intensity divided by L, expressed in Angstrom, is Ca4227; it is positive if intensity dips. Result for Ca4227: 0.9 Angstrom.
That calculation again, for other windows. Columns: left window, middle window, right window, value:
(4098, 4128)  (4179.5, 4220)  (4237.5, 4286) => -0.34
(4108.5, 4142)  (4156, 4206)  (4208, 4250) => 0.42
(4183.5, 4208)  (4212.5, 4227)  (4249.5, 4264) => -0.12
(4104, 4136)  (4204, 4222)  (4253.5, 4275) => -0.41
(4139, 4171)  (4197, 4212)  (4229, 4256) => 0.40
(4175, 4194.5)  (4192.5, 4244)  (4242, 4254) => 1.71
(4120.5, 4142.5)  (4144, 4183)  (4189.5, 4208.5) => 0.19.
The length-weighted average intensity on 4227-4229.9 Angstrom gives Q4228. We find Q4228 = 23.3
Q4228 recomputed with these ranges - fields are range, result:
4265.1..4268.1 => 26.3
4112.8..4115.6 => 24.5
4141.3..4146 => 24.9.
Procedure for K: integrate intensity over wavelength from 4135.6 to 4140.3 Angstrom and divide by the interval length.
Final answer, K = 26.9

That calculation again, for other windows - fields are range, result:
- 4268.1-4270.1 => 26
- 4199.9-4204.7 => 23.8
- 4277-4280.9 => 26.3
